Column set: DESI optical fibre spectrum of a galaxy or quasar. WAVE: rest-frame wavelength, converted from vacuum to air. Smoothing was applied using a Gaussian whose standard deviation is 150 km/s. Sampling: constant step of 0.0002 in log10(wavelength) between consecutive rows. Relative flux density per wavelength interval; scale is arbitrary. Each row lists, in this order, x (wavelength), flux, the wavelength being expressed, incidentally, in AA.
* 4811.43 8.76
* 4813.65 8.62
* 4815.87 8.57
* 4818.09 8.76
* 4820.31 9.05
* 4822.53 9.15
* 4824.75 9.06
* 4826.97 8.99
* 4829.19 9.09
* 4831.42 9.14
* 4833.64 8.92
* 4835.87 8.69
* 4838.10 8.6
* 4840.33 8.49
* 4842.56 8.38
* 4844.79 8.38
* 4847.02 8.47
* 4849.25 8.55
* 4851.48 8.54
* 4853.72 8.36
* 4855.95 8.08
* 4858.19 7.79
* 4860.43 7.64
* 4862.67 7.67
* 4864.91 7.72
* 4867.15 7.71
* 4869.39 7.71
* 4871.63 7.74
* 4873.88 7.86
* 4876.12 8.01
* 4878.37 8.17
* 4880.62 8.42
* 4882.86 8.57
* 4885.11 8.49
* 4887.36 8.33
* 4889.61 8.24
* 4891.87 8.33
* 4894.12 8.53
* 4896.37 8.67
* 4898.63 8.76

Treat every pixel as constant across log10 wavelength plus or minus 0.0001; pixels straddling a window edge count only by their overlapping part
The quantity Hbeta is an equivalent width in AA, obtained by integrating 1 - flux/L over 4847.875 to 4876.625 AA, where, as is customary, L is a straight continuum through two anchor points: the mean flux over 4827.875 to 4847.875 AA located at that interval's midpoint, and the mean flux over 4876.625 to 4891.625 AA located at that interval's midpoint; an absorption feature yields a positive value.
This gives 1.88 AA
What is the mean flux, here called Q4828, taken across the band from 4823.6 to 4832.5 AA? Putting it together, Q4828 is 9.07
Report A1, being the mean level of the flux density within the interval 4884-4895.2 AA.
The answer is 8.38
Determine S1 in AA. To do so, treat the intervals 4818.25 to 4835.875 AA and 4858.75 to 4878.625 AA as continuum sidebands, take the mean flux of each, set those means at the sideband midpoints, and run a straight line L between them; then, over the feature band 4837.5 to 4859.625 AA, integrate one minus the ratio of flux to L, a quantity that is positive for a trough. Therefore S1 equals 0.1 AA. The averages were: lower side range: 9.02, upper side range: 7.79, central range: 8.35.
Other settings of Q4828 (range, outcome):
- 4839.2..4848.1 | 8.43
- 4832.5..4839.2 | 8.74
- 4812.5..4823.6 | 8.82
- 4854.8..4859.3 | 7.94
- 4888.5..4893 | 8.28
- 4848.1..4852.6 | 8.55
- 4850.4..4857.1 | 8.32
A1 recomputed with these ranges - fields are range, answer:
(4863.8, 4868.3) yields 7.72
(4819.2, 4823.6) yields 9.1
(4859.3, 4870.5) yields 7.69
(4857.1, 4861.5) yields 7.71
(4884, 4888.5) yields 8.41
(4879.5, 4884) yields 8.51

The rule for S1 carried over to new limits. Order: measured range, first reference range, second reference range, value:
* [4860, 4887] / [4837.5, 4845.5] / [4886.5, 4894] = 1.21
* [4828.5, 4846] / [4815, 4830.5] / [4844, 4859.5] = -0.14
